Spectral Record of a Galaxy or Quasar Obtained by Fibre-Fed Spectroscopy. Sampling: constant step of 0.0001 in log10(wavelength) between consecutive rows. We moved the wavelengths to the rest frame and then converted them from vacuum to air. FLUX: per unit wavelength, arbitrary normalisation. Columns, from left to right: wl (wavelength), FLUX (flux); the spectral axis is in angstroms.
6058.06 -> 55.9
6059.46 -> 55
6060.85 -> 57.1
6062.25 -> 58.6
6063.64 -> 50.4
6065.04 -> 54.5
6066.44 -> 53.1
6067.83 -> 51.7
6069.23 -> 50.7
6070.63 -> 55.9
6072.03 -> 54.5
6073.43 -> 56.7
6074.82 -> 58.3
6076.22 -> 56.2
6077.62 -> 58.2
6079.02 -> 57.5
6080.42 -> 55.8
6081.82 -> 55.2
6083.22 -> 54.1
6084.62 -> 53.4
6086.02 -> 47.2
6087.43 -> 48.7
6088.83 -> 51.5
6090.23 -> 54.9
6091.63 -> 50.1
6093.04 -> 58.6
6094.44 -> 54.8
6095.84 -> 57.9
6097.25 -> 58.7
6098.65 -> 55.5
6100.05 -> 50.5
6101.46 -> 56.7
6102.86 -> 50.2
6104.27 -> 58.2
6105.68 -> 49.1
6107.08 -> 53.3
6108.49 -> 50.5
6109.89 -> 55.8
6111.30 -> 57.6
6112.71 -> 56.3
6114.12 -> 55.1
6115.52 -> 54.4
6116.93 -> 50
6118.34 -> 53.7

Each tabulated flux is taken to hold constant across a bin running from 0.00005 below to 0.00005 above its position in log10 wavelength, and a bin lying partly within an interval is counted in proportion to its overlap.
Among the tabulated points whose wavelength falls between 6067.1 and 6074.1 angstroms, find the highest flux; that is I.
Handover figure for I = 56.7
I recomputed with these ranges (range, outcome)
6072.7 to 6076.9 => 58.3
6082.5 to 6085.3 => 54.1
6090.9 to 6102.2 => 58.7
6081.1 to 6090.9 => 55.2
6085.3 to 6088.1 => 48.7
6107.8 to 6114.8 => 57.6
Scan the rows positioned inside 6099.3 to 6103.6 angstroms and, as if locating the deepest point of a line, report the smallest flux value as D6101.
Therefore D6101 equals 50.2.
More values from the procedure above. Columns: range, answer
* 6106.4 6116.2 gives 50.5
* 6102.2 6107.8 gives 49.1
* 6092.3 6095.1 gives 54.8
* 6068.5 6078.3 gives 50.7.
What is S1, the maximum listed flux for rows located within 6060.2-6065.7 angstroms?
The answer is 58.6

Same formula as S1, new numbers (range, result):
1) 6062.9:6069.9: 54.5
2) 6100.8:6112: 58.2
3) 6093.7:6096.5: 57.9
